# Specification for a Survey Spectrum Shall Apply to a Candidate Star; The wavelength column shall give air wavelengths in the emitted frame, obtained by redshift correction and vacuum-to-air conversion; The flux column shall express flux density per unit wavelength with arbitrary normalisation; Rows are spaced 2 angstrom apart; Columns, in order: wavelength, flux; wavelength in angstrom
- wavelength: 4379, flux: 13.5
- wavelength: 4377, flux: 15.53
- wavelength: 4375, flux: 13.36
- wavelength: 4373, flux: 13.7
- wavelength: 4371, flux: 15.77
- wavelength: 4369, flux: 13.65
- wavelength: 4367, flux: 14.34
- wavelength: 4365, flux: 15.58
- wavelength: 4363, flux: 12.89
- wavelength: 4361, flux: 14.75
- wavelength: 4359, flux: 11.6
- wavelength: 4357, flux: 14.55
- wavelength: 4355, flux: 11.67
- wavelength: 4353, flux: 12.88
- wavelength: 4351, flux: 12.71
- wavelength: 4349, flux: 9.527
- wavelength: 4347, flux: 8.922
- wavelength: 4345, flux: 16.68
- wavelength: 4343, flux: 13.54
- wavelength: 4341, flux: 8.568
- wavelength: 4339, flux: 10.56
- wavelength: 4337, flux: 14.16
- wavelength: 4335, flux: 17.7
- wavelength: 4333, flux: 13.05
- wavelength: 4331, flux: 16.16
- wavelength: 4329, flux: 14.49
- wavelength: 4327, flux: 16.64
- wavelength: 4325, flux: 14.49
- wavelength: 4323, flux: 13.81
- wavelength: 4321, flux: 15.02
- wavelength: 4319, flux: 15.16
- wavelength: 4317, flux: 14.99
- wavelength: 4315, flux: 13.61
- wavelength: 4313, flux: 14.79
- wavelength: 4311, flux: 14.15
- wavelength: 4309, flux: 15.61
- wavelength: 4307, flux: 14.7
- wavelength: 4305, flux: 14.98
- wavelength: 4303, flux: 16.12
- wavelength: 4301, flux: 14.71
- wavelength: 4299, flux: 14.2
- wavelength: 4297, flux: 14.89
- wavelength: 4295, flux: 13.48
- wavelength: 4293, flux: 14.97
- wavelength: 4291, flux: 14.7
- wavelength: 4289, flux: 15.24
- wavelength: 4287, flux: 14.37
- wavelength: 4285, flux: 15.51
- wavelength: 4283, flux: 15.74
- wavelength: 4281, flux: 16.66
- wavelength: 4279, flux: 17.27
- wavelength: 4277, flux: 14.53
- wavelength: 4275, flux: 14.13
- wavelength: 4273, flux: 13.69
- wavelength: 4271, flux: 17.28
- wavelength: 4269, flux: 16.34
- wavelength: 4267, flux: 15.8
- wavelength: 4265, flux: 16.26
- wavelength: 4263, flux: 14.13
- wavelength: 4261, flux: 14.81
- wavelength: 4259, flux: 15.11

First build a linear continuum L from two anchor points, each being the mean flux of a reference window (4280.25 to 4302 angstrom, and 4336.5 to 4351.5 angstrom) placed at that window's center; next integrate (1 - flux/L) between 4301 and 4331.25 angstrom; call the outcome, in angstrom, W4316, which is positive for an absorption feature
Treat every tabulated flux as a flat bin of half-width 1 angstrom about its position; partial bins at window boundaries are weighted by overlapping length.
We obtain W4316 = -3.50 angstrom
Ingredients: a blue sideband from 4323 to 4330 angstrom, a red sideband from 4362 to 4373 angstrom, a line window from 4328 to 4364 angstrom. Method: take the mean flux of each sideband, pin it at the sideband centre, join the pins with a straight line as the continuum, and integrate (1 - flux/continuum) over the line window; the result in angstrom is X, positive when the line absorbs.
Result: 4.1 angstrom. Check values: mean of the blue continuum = 15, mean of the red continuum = 14.4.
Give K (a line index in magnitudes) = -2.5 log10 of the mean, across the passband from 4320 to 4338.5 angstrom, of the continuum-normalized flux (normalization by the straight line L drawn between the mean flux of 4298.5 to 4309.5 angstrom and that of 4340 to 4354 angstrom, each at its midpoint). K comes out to -0.14 mag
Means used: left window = 15.1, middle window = 14.9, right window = 11.8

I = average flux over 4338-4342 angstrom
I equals 9.56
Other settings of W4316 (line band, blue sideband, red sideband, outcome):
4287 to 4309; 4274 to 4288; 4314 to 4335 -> 0.6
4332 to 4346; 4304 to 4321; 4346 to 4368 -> 0.1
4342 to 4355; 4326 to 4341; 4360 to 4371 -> 1.8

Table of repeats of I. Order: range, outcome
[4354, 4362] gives 13.1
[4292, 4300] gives 14.4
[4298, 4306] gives 15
